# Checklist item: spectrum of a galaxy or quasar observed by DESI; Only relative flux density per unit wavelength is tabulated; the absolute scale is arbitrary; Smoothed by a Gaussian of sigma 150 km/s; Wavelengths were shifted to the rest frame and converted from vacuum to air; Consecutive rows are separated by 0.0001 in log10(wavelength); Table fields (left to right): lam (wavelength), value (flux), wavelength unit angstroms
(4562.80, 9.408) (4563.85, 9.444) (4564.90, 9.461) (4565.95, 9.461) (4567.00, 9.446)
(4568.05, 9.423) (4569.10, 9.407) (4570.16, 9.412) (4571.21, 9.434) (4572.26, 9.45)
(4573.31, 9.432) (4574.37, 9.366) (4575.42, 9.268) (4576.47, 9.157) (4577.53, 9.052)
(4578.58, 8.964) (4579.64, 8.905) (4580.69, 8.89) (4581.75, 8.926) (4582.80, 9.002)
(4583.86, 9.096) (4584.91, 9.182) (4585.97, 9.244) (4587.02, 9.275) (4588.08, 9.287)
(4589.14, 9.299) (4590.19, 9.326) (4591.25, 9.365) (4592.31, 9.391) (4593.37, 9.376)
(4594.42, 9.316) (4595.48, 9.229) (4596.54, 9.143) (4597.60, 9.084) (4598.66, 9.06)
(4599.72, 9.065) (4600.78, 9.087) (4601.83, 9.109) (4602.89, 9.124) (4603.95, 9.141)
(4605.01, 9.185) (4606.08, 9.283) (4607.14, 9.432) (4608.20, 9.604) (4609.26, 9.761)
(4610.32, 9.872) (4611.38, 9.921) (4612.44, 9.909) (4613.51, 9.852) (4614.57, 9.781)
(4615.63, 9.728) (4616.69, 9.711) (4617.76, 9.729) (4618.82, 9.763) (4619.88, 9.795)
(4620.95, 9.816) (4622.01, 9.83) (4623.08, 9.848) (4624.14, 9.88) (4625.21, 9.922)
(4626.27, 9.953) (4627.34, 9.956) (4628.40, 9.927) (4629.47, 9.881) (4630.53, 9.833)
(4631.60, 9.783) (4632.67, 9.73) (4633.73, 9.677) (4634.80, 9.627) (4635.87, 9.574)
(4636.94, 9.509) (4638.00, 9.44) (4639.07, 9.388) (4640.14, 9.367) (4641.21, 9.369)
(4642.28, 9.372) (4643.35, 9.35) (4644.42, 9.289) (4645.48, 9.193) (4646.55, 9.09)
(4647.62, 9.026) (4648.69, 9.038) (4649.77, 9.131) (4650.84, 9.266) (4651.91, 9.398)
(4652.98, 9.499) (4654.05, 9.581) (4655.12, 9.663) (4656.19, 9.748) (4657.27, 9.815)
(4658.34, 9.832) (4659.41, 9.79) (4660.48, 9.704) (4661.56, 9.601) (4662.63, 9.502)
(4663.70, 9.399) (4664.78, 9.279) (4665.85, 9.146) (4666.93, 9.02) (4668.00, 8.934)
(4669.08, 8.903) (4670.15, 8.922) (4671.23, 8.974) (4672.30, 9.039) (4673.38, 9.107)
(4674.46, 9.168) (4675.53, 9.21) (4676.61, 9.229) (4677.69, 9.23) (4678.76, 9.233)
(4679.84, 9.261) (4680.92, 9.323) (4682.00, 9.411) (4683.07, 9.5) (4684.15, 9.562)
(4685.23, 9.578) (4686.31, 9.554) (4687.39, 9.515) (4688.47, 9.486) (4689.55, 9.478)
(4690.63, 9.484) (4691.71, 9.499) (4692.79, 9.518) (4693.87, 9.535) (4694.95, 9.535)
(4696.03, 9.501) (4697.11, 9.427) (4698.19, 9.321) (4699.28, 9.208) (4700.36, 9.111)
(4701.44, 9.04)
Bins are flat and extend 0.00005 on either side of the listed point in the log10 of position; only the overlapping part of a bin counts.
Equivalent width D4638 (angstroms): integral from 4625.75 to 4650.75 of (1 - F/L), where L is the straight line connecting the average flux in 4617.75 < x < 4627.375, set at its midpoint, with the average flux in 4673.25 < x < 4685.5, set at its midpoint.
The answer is 0.5 angstroms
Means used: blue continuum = 9.85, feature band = 9.49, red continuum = 9.32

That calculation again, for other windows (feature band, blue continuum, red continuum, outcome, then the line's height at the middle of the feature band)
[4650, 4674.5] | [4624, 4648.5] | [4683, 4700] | 0.4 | 9.52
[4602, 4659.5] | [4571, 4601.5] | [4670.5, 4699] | -2.0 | 9.27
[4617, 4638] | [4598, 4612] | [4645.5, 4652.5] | -1.2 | 9.26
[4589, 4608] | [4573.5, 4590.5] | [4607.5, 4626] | 0.5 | 9.46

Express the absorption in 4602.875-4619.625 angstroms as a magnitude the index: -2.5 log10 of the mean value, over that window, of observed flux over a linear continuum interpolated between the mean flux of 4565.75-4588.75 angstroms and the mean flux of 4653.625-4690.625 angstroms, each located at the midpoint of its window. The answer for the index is -0.04 mag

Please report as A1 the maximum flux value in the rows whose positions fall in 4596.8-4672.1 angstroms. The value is 9.956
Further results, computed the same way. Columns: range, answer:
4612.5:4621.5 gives 9.852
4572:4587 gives 9.45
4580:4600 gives 9.391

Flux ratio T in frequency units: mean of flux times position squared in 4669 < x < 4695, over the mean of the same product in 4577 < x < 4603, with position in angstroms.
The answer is 1.06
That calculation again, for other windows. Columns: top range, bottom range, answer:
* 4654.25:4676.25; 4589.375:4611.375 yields 1.03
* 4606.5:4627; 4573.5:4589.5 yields 1.09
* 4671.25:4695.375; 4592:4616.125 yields 1.03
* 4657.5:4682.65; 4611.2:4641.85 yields 0.97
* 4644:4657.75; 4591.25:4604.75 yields 1.04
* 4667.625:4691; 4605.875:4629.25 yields 0.97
